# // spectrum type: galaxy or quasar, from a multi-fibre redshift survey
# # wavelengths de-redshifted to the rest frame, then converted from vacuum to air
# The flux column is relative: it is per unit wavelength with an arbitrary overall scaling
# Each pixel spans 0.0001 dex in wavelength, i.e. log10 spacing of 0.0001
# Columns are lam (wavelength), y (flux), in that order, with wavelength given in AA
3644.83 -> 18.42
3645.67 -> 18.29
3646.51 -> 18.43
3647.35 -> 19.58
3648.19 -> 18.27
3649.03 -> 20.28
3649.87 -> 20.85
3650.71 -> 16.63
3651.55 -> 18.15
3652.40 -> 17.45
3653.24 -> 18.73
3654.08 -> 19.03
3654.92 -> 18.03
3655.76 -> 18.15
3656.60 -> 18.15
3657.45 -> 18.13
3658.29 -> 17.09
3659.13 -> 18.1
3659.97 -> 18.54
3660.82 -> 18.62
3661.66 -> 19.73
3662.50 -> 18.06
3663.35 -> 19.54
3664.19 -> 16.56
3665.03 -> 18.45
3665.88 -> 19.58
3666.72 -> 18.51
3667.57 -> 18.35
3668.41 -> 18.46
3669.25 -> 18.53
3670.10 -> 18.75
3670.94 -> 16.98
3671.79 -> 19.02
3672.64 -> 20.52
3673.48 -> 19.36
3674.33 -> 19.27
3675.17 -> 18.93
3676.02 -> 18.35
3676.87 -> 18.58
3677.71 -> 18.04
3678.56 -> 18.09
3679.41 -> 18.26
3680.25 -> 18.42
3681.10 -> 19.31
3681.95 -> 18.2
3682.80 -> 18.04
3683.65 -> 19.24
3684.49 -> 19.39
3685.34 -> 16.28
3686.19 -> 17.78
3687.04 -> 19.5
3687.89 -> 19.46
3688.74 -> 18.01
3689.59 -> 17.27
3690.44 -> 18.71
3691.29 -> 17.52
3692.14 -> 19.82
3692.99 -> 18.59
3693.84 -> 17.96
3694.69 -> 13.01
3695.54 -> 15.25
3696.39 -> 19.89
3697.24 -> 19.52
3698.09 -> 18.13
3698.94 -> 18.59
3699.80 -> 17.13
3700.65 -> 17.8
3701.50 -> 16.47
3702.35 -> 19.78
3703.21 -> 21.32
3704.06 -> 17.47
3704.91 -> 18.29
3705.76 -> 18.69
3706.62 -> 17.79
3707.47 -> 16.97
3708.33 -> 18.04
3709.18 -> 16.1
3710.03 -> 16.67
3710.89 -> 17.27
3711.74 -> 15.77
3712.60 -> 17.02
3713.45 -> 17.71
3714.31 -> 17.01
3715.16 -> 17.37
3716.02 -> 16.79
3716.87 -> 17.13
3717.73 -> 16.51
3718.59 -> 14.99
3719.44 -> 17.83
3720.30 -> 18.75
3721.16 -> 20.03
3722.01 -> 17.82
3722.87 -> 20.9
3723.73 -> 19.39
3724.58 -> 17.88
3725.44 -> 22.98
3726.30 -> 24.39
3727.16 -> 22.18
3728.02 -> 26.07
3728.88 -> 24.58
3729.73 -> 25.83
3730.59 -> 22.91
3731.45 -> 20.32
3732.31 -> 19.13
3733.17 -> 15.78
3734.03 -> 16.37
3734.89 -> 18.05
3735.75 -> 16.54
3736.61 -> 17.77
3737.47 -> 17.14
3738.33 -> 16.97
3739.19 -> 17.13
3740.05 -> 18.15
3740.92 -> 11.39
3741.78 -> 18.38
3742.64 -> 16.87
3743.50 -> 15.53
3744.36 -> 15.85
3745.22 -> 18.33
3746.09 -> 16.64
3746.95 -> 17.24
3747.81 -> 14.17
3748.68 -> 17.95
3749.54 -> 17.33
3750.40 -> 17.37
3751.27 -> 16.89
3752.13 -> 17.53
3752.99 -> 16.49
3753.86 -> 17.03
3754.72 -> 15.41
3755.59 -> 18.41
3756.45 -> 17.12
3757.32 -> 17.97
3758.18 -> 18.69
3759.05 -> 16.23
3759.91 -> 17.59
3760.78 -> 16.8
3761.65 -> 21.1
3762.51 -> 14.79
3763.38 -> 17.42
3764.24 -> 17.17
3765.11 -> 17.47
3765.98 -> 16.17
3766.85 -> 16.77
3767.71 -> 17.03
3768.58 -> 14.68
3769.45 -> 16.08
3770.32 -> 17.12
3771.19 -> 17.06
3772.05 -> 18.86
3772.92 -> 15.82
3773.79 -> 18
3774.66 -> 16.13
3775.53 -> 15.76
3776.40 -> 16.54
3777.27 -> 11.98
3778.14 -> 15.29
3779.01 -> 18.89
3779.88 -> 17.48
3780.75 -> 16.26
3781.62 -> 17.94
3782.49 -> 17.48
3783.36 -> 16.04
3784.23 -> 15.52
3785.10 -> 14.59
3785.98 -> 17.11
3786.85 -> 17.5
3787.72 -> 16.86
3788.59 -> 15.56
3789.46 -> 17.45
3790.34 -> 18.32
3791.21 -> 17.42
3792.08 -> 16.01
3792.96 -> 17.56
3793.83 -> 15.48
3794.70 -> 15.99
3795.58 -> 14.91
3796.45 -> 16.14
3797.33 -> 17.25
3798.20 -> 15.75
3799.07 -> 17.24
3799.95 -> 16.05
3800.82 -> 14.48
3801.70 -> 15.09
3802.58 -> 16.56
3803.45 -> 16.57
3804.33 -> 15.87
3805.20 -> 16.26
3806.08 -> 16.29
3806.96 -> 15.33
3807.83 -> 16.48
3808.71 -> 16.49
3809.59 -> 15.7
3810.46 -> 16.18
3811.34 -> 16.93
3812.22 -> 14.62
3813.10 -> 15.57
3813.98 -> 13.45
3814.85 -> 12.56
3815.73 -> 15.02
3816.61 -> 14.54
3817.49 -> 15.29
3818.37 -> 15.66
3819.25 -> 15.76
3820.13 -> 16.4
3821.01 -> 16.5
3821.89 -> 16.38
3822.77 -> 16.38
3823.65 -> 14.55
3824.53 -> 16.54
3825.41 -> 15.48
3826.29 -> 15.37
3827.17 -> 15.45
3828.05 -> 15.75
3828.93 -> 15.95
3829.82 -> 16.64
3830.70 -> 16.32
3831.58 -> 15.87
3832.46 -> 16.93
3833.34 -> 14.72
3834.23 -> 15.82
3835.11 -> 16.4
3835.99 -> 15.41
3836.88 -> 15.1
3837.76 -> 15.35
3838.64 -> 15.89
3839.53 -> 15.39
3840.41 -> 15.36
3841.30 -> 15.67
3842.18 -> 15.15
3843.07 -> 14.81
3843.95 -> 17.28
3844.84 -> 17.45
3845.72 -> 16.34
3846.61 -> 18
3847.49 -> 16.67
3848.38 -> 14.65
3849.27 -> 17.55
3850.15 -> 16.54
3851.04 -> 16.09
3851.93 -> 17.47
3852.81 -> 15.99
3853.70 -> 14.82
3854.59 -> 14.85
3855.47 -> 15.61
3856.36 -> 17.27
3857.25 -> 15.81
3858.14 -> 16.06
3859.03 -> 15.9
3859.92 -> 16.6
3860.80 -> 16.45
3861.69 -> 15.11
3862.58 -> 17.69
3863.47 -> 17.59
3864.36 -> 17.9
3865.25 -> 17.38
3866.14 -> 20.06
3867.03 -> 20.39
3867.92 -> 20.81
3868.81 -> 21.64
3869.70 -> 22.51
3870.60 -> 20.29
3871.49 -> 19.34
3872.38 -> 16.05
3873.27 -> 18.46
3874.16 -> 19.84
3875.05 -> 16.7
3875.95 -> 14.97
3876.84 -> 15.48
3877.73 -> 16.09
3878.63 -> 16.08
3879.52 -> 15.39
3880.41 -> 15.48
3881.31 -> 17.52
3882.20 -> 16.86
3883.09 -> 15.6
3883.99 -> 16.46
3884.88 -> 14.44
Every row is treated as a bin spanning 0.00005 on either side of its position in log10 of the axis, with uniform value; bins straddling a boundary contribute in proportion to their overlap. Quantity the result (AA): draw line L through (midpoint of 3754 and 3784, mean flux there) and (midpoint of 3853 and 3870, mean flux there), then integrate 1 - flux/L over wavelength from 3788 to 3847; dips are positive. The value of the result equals 4.45 AA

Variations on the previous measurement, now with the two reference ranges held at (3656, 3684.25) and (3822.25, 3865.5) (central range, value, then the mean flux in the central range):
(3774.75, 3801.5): 0.86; 16.3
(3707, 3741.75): -1.49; 18.5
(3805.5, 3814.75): 0.55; 15.6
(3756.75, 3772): 0.10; 17.1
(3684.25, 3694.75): 0.10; 18.1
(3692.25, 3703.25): 0.16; 17.9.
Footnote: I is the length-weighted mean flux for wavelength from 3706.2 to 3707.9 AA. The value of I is 17.4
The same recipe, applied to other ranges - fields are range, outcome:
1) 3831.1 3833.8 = 15.8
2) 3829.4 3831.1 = 16.5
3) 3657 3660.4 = 17.9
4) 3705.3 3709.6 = 17.5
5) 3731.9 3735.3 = 17.3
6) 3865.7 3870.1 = 21.1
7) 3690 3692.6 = 18.7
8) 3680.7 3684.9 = 18.8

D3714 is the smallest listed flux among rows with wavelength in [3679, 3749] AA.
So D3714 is 11.39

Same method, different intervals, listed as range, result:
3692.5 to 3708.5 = 13.01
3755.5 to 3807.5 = 11.98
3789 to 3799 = 14.91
